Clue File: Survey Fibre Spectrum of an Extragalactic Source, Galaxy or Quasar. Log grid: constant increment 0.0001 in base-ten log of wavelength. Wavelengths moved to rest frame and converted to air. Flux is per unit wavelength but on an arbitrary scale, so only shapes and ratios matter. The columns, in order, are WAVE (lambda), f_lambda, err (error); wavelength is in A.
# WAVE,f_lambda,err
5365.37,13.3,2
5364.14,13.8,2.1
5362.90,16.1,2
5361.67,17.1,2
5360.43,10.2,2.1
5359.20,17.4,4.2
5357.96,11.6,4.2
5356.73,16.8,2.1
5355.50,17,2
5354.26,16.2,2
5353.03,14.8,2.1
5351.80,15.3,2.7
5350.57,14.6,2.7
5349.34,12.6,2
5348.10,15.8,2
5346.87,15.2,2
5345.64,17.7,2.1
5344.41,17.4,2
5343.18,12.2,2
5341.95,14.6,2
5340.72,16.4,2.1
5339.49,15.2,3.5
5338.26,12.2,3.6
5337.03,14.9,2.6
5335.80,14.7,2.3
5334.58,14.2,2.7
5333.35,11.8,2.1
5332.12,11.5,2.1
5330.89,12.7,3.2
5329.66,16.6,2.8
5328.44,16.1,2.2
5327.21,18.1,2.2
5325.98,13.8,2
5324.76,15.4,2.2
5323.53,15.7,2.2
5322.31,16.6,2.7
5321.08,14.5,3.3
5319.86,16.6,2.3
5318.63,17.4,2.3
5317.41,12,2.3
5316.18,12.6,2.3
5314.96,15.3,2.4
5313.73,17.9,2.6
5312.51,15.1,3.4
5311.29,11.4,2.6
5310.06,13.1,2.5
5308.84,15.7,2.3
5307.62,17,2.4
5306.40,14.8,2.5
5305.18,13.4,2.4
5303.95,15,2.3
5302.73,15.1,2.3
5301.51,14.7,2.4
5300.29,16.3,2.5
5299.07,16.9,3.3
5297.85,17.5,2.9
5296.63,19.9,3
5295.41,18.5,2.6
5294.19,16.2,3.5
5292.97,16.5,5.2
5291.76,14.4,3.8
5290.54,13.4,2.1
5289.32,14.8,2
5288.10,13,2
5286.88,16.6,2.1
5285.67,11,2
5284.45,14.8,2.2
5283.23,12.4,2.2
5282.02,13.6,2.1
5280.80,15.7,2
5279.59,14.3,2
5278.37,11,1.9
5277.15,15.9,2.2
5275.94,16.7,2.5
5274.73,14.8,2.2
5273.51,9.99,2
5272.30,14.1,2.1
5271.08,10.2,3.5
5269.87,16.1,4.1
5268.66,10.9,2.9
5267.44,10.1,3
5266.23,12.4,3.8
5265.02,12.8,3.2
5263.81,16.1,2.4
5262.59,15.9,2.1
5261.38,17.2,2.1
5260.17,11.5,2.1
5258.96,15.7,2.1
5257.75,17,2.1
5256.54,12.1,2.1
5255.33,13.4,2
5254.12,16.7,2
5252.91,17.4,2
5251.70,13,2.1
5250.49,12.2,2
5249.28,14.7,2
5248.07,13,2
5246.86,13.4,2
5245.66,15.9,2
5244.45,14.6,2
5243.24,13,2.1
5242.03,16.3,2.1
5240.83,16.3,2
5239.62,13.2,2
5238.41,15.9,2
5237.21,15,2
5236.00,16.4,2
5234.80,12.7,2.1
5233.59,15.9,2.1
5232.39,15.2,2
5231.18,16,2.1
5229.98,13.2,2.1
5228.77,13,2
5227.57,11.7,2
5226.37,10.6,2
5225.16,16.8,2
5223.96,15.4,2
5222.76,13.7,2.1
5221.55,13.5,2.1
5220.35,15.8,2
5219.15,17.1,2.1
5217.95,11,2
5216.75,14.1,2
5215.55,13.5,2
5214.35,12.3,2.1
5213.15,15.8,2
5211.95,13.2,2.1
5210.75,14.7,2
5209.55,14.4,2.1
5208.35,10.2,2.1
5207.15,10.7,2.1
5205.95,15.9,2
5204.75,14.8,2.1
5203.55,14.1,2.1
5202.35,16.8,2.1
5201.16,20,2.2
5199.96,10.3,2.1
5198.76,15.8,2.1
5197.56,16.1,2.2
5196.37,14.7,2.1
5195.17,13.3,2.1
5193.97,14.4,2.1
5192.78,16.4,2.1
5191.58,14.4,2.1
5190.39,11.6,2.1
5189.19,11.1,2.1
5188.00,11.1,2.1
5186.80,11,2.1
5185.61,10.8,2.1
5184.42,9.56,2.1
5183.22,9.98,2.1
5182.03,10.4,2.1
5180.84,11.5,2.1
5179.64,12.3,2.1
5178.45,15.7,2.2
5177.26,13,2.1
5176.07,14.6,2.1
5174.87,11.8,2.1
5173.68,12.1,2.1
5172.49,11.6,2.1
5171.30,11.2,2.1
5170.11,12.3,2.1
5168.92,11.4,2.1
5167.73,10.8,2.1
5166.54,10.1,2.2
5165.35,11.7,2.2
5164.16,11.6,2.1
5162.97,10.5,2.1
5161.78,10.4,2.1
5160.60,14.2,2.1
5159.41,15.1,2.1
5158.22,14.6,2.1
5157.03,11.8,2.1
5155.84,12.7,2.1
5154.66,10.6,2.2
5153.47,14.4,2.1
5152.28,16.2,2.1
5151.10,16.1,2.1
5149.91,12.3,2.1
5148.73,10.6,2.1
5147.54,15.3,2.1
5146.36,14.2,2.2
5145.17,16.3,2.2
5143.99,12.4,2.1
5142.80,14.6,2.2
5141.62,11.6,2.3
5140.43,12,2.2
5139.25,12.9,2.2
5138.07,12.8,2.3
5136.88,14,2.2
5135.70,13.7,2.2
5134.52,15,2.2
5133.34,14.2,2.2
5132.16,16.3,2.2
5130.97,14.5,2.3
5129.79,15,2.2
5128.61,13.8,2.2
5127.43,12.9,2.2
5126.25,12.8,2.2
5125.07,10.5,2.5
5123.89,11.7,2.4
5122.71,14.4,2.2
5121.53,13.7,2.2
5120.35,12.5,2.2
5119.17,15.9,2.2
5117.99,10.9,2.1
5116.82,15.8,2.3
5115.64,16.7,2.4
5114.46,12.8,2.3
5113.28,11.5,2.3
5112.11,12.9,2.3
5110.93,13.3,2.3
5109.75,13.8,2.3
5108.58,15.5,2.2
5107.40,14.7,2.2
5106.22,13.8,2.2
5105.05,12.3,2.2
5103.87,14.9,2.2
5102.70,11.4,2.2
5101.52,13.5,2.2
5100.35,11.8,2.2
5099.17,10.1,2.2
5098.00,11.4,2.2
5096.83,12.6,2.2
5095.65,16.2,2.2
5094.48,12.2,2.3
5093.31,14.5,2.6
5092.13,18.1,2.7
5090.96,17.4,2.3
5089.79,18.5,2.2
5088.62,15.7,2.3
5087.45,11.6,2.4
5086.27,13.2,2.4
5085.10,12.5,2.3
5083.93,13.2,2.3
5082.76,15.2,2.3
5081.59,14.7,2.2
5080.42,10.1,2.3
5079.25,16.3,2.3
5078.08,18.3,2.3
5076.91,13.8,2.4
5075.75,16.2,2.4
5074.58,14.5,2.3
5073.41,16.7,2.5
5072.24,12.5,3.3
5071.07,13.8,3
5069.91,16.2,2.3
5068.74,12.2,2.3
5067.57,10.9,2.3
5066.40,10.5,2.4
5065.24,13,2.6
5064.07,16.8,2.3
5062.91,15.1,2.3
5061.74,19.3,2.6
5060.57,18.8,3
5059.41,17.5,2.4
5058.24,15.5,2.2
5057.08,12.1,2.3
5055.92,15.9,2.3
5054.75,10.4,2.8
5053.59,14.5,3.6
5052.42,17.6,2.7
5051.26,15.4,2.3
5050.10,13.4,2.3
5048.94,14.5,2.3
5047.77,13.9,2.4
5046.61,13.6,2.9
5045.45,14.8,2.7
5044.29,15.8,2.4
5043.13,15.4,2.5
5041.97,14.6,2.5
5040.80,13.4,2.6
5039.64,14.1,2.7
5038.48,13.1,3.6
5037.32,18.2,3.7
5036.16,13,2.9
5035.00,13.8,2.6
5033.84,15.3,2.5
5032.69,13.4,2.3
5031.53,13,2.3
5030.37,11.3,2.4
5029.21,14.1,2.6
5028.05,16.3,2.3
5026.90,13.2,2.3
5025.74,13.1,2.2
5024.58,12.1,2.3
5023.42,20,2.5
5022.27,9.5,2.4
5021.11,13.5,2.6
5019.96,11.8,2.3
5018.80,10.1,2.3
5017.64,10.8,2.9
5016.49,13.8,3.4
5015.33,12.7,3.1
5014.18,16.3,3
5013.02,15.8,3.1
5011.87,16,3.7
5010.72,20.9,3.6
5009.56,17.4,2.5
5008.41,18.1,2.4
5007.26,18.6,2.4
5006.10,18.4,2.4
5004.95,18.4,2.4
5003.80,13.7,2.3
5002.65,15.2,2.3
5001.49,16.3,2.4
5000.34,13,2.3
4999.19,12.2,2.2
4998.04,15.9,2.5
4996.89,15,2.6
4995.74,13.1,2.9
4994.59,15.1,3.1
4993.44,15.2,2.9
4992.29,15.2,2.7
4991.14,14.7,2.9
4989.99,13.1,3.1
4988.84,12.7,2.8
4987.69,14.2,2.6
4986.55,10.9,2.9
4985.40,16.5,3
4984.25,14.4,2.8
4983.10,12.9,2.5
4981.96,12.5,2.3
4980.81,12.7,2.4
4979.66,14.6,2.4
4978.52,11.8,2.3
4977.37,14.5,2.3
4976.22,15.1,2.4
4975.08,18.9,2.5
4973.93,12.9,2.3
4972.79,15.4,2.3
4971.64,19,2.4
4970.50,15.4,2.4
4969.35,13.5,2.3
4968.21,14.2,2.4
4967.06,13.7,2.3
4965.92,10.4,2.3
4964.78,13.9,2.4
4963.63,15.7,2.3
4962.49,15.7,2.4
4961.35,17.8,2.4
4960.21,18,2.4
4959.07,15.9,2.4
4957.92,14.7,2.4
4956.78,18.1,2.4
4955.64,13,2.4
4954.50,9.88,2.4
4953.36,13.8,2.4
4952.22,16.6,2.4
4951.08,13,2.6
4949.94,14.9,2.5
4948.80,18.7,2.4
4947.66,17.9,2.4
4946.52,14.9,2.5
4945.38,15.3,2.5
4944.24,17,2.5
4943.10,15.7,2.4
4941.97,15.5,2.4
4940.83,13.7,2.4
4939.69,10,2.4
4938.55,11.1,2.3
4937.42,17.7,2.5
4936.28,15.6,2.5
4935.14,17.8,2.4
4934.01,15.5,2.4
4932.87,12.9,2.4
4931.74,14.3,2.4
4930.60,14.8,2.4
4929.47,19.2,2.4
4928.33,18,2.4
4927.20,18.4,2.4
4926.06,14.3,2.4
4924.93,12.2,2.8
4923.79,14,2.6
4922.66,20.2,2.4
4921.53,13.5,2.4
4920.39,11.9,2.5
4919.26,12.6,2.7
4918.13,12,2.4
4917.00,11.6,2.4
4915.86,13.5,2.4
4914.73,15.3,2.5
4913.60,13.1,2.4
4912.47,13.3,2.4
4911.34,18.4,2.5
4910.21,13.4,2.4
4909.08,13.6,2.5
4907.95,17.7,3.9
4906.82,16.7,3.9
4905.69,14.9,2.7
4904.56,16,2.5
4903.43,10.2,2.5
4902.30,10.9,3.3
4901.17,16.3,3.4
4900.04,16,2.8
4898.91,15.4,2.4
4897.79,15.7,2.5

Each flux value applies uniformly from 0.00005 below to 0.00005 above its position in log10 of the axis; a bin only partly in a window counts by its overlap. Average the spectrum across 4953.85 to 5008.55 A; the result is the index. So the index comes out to 14.8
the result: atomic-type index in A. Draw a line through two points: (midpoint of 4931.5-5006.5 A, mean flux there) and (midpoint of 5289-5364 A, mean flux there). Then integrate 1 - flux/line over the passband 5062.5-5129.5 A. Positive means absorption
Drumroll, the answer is 4.9 A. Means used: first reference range 14.8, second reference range 15.1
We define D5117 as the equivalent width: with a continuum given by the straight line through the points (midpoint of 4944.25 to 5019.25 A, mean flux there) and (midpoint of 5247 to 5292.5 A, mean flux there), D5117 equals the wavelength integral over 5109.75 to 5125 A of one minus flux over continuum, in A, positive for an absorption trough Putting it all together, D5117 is 1.1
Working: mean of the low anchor 14.9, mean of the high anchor 13.9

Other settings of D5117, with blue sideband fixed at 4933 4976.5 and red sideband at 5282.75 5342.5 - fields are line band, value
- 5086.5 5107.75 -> 1.6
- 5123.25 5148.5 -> 2.4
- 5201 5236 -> 2.0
